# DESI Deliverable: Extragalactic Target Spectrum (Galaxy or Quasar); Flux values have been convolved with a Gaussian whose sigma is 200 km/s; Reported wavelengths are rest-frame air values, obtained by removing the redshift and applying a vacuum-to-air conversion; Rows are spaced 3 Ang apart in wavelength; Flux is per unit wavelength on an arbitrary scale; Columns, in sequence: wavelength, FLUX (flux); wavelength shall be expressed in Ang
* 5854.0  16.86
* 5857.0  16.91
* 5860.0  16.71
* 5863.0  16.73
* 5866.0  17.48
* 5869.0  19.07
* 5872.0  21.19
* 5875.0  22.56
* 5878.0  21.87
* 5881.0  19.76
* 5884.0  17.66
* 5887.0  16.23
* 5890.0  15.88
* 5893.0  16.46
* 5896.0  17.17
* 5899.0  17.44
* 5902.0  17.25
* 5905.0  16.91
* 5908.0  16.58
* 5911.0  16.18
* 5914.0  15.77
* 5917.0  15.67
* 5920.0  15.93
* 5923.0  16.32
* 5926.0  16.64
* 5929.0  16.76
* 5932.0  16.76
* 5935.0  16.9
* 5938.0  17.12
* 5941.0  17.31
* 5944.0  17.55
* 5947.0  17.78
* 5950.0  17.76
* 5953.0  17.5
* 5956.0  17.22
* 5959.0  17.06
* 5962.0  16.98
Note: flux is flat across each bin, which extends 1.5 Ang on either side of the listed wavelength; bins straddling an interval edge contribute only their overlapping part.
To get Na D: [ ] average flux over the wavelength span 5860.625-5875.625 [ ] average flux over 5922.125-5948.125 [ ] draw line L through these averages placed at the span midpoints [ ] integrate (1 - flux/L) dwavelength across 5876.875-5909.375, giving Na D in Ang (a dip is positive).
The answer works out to 1.4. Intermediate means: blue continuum 19.1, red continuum 17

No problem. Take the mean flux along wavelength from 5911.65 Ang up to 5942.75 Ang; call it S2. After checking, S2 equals 16.5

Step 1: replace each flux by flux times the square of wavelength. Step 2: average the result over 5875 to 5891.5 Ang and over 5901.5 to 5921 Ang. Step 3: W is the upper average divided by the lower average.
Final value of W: 0.88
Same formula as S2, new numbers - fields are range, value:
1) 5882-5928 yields 16.6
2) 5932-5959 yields 17.3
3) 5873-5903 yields 18.3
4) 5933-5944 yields 17.2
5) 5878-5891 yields 18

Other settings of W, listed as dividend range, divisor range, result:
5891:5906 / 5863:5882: 0.86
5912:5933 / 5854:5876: 0.90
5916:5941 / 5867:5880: 0.81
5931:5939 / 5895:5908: 1.00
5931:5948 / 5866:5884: 0.87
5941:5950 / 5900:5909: 1.05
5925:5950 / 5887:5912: 1.04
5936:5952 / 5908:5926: 1.10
